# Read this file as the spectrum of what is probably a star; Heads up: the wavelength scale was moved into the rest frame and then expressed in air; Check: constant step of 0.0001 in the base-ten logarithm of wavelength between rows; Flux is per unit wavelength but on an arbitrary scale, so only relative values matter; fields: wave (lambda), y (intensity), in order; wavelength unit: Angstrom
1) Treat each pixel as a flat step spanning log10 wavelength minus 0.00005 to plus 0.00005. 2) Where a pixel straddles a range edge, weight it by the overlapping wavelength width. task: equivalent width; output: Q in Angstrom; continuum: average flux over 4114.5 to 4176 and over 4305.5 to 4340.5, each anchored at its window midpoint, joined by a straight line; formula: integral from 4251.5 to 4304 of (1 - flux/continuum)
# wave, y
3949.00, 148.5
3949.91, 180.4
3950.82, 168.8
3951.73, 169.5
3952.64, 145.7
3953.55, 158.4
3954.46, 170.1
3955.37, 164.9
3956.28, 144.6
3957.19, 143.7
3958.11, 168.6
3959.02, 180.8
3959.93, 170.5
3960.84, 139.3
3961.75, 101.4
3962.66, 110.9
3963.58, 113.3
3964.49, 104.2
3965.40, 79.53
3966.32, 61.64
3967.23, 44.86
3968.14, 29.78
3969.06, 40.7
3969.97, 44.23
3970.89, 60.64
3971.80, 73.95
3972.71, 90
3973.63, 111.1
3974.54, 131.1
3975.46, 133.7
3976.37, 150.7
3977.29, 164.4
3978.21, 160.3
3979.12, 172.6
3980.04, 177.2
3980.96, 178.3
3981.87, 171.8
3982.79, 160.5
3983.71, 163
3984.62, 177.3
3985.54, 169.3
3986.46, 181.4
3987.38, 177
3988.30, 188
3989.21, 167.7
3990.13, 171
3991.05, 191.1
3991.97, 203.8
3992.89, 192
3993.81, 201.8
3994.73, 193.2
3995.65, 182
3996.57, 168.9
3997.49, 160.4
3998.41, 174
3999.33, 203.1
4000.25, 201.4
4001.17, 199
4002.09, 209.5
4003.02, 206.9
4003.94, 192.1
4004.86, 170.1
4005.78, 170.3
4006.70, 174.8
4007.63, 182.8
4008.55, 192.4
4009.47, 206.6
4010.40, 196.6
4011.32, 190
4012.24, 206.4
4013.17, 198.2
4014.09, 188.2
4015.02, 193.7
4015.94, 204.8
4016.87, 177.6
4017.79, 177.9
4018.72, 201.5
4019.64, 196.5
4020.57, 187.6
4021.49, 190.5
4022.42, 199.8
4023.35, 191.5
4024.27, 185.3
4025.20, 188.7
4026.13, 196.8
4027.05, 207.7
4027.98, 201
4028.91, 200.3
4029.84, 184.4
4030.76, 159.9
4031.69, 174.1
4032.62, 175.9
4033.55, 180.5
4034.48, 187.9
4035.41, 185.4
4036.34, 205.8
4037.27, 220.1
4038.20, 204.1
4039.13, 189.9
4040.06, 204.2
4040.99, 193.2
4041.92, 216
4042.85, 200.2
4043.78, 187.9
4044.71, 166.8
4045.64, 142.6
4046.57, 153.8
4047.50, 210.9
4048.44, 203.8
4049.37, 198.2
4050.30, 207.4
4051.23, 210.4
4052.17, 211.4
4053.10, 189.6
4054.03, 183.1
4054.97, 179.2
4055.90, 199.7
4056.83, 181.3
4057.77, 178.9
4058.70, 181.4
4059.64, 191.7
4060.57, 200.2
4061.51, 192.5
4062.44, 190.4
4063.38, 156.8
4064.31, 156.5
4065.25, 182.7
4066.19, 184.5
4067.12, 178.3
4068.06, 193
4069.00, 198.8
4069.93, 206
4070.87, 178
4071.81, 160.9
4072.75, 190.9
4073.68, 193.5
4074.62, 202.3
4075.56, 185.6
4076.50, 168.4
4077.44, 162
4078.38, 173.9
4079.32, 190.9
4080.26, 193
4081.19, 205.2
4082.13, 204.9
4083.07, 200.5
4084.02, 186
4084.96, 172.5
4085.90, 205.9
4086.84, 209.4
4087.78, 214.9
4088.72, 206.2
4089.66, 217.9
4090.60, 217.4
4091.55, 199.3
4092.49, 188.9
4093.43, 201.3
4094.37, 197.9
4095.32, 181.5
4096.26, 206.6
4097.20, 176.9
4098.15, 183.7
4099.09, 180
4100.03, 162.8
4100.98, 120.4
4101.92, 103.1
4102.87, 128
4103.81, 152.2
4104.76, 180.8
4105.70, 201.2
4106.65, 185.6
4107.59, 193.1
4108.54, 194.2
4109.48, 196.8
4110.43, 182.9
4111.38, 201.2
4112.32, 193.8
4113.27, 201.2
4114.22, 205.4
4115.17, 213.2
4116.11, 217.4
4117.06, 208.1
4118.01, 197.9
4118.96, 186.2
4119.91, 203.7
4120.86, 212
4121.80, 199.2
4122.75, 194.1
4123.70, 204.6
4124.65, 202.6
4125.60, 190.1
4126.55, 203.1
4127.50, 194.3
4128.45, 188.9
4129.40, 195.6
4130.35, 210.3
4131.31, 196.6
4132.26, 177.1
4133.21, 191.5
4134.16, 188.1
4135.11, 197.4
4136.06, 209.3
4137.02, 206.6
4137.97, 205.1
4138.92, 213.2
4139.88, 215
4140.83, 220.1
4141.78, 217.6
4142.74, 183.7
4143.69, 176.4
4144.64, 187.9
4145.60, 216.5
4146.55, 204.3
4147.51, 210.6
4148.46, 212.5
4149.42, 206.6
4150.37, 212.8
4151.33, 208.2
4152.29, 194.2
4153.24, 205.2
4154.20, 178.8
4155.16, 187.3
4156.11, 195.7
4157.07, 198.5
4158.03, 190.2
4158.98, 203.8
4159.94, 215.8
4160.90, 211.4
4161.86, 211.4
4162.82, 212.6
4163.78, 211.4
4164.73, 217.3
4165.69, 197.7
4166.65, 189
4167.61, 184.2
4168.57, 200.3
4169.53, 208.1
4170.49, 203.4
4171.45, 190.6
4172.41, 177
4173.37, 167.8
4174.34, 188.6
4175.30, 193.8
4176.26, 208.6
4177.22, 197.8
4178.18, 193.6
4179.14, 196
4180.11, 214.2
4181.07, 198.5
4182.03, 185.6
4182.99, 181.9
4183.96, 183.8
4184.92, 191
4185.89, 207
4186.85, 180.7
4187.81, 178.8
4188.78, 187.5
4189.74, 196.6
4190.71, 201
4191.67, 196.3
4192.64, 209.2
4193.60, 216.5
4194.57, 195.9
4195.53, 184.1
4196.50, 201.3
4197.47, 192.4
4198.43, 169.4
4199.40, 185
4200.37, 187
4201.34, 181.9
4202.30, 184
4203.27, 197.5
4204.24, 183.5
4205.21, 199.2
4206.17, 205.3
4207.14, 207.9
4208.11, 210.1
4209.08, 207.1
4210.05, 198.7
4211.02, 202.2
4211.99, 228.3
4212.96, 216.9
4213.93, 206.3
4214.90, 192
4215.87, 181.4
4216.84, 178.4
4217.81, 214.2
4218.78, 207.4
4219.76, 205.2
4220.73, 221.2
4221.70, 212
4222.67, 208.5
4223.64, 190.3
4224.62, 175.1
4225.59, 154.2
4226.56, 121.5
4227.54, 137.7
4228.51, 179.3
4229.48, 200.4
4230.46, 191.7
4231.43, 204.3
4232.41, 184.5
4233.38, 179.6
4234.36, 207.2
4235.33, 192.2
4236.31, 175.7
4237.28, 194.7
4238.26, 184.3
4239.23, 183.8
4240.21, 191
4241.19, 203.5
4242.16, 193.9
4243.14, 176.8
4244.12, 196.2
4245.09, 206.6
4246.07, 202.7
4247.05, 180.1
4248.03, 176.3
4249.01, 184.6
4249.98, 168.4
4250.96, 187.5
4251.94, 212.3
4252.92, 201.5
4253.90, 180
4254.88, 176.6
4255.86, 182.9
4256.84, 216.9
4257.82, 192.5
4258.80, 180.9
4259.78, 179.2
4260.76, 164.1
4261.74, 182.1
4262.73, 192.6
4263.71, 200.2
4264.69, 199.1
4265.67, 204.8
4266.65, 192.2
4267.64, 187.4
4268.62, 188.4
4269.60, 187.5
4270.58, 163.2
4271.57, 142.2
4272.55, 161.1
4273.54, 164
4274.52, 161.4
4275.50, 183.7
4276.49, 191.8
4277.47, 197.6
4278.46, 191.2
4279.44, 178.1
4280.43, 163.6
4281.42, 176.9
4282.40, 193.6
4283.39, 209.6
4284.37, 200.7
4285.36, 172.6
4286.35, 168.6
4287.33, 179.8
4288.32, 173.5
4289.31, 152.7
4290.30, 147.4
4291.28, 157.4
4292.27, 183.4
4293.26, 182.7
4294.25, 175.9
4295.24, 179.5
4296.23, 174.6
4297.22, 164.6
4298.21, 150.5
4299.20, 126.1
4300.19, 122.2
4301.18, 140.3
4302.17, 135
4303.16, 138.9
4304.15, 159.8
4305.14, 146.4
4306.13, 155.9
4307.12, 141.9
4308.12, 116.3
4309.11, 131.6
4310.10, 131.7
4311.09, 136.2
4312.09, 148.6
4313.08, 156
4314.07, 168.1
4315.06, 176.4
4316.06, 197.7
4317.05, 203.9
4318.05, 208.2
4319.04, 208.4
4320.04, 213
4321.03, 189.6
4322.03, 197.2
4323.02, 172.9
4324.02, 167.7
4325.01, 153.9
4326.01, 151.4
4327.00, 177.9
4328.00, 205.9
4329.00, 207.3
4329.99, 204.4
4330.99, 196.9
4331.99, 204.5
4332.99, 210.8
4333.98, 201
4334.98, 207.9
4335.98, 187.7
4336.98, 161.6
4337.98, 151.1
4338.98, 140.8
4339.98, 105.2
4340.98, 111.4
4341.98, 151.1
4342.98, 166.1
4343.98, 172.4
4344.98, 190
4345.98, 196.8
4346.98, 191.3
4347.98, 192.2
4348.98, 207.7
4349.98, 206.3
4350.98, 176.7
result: 1.4 Angstrom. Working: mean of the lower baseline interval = 200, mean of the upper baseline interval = 174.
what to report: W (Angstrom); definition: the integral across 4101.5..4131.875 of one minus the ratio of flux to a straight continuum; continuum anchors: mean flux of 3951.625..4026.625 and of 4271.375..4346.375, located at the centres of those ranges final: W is -4.9 Angstrom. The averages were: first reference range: 162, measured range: 192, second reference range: 170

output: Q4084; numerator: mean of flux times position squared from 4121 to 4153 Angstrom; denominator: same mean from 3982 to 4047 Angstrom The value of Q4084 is 1.14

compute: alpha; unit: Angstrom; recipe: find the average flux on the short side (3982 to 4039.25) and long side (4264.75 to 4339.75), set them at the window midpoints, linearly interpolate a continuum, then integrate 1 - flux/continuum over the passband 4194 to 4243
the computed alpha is -4.1 Angstrom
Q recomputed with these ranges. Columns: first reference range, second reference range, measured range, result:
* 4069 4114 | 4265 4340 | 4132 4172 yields -4.2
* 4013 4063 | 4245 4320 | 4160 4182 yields -2.1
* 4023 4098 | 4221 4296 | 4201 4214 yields -1.2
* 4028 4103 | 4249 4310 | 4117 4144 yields -2.5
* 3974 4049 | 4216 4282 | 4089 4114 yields 0.3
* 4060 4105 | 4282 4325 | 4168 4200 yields -3.2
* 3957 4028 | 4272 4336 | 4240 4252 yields -1.3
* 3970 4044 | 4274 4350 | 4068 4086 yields -1.0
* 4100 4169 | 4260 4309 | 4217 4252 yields -2.0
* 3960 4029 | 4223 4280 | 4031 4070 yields -4.9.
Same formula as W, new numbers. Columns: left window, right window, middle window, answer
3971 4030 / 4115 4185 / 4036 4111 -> 0.6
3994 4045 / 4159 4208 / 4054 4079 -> 1.2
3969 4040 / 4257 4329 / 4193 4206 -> -1.3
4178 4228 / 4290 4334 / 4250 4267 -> -0.9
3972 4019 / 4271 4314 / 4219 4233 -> -1.6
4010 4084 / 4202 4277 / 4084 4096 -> -0.7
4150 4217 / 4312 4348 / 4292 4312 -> 3.7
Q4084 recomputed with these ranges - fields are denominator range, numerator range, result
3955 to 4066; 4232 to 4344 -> 1.17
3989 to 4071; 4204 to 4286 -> 1.11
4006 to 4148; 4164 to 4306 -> 1.05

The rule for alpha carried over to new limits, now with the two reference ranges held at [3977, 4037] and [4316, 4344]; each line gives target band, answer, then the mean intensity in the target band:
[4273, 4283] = 0.0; 180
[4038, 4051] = -0.4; 192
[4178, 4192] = -0.8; 193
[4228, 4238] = -0.5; 191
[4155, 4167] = -1.3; 204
